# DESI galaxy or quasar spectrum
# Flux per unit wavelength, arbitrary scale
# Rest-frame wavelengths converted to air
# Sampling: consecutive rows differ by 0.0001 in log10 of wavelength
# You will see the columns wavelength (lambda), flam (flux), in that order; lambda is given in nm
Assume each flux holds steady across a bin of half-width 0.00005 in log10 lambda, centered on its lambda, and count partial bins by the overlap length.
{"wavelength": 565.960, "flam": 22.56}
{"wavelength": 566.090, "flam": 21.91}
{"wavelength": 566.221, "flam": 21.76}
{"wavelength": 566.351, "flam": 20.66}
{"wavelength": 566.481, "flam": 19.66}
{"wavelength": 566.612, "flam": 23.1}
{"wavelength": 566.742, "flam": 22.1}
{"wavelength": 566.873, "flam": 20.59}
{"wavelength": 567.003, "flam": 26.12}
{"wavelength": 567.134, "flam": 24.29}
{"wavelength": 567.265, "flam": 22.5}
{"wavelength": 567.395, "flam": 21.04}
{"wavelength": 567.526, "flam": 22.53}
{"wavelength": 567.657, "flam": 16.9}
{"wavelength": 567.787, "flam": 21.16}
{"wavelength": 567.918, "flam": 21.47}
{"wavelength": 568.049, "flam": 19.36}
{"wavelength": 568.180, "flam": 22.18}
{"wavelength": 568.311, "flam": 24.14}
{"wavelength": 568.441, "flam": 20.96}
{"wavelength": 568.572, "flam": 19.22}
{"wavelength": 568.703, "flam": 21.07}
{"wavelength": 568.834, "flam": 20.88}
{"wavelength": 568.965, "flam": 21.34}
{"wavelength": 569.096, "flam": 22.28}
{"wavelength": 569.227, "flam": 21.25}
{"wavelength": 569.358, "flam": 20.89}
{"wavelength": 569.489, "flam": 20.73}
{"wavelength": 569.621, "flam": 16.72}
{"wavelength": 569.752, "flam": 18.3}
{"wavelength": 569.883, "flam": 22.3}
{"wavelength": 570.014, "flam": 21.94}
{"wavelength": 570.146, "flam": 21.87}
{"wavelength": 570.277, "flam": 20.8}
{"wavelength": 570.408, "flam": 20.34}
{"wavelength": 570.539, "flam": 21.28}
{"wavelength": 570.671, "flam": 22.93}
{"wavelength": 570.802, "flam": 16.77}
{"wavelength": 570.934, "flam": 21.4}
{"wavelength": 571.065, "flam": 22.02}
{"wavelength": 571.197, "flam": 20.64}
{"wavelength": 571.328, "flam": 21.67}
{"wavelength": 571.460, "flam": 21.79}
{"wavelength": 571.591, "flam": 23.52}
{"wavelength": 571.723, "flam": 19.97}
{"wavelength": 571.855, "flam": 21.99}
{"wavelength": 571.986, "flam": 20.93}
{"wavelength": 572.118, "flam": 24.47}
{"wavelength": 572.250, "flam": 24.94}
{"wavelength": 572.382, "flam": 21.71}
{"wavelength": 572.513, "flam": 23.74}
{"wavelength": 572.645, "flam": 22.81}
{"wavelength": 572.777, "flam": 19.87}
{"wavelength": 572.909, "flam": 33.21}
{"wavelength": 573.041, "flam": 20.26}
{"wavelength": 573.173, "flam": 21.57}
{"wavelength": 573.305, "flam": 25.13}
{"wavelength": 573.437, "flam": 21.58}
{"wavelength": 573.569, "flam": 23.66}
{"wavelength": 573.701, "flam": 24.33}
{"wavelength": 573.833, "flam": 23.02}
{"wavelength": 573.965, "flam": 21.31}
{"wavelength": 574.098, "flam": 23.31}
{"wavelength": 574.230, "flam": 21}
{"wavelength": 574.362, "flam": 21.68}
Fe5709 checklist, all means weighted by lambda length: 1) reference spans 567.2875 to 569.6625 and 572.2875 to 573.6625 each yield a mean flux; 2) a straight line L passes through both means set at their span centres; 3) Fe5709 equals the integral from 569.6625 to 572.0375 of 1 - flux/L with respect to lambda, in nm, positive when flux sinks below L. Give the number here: 0.119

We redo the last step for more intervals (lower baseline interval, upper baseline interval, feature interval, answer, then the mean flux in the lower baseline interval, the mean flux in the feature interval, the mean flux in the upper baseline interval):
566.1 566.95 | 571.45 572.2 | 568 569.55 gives 0.04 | 21.4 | 21.2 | 22.2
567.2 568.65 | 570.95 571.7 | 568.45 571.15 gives 0.09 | 21.1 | 20.7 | 21.8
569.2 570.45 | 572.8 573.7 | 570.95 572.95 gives 0.00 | 20.5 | 22.7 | 24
